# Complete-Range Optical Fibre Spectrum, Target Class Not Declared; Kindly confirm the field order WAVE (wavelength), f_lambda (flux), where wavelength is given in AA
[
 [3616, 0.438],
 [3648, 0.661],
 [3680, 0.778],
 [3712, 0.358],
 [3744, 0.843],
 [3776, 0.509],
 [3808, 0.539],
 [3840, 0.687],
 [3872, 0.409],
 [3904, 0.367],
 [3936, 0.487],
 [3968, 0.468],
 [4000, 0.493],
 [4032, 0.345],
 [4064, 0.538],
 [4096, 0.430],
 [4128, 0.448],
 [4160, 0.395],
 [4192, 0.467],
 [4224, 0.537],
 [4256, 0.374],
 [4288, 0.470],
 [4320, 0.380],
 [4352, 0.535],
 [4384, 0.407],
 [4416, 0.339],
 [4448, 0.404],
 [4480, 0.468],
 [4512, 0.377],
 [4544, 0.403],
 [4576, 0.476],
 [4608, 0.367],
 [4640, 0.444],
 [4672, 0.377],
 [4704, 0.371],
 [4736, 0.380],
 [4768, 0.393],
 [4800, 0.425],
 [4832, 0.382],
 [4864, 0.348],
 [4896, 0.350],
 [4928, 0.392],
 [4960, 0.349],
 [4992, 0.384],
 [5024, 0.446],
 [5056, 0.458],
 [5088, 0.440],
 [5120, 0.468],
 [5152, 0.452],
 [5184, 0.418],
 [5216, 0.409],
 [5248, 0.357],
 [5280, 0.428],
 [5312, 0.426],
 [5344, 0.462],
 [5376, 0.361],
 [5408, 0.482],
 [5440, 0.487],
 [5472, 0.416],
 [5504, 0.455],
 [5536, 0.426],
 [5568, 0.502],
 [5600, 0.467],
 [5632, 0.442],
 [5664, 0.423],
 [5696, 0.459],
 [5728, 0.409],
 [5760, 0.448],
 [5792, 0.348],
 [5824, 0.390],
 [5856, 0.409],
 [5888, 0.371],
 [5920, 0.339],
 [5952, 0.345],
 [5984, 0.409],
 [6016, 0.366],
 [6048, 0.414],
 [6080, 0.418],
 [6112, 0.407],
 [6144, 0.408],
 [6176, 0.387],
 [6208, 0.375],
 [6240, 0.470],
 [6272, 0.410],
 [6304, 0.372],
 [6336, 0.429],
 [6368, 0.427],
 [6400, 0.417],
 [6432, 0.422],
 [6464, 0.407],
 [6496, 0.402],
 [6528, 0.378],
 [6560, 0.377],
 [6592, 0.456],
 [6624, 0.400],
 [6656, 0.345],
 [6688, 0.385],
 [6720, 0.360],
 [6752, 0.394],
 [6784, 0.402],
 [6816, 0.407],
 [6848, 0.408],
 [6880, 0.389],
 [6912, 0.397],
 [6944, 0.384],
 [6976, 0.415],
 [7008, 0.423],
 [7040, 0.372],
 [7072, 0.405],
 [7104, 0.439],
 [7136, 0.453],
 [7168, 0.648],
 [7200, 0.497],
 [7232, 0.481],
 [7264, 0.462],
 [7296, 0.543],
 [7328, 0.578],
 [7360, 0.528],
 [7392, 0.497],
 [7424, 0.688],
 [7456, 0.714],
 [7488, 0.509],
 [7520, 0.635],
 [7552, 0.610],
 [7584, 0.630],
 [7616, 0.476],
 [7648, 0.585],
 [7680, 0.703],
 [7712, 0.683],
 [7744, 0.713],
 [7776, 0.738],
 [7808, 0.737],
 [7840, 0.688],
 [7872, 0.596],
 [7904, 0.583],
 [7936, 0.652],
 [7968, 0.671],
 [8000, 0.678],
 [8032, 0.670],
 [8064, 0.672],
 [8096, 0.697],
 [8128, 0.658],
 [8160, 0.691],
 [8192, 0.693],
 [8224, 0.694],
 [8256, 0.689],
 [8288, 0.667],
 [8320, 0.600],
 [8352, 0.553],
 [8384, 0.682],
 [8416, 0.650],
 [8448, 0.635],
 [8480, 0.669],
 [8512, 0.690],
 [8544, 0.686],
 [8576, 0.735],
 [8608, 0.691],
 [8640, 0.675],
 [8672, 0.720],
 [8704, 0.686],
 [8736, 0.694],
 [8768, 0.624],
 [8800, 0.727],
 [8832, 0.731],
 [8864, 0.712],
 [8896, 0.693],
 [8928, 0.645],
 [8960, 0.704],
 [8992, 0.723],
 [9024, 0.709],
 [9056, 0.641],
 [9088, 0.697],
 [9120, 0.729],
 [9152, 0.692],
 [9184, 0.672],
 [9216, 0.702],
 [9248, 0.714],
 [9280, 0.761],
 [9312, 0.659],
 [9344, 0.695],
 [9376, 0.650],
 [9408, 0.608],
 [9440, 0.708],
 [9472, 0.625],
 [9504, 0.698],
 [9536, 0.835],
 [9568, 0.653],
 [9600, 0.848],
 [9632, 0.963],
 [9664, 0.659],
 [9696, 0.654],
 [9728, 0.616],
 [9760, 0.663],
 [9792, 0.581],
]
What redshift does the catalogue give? 0.923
